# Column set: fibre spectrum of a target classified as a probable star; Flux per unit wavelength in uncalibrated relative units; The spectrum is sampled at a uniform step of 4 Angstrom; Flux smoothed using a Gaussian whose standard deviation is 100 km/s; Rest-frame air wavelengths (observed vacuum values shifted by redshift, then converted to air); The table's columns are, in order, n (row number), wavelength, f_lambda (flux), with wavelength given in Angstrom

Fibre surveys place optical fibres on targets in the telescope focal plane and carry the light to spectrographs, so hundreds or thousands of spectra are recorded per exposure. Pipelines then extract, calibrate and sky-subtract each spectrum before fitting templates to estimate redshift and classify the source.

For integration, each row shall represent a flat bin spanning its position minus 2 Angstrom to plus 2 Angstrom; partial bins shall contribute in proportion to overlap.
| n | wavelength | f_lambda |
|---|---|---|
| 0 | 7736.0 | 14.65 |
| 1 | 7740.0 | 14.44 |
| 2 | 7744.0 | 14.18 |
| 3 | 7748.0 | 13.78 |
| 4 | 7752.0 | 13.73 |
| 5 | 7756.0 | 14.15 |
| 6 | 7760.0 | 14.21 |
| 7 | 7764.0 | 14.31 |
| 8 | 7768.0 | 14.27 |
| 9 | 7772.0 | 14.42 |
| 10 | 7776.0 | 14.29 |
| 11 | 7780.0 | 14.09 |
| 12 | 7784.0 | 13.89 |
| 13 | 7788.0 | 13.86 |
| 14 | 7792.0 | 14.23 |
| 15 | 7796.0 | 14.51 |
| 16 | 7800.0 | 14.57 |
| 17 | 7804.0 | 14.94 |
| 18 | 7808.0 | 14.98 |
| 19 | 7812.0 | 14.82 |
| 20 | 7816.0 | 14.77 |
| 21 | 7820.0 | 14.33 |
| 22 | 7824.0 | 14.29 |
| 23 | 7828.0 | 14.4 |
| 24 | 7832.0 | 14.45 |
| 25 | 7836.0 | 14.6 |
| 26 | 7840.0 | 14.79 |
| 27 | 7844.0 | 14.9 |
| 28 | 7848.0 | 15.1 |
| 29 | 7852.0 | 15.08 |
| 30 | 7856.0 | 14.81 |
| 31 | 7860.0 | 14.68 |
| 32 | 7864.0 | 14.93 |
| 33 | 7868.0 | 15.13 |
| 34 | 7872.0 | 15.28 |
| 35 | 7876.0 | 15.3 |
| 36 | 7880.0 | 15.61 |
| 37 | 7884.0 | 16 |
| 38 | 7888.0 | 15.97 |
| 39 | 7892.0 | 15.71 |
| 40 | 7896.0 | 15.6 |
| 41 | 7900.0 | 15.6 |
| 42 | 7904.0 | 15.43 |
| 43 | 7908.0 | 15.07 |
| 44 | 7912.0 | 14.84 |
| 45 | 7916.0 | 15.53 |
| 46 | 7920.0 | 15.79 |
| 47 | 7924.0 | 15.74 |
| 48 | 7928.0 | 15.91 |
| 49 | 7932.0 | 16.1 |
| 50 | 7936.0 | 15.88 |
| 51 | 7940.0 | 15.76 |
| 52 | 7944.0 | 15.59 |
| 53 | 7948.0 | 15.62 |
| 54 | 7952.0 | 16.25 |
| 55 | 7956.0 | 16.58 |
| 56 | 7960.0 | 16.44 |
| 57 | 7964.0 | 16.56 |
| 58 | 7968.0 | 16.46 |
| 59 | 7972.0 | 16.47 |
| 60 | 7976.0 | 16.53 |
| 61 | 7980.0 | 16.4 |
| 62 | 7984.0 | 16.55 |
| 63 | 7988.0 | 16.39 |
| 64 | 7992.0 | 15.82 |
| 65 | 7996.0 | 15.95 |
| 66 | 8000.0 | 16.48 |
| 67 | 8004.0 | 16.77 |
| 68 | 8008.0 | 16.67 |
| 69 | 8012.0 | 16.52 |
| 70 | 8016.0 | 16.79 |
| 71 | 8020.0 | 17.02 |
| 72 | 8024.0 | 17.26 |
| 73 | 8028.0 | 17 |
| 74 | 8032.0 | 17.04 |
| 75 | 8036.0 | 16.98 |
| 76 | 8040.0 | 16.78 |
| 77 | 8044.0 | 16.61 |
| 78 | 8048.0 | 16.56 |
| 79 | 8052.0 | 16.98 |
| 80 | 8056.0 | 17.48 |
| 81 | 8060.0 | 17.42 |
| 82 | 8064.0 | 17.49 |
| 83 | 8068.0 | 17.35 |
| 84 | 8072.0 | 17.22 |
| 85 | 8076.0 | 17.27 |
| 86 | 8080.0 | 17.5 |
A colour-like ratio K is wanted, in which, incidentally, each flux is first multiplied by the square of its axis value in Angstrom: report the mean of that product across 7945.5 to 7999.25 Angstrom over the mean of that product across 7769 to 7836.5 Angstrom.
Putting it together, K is 1.18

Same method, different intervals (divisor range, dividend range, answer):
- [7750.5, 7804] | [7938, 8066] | 1.24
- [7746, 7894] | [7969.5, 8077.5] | 1.20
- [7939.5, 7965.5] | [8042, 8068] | 1.09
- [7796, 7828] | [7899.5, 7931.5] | 1.09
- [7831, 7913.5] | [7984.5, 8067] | 1.15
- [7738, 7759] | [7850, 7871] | 1.09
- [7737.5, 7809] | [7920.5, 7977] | 1.18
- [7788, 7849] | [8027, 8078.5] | 1.24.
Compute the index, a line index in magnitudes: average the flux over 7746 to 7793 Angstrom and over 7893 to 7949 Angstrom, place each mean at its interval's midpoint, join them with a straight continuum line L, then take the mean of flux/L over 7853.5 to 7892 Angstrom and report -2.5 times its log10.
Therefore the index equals -0.01 mag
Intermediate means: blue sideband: 14.1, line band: 15.3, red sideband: 15.6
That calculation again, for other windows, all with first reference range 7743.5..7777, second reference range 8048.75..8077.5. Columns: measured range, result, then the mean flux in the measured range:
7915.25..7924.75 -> 0.007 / 15.7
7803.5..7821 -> -0.007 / 14.8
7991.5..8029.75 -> 0.005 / 16.7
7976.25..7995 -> 0.012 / 16.3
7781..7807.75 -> 0.010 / 14.4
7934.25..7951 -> 0.020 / 15.7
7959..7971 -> -0.015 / 16.5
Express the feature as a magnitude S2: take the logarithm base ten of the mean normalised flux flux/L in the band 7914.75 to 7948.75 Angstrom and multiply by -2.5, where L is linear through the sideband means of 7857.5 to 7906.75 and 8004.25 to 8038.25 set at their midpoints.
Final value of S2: 0.012 mag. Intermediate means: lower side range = 15.4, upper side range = 16.9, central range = 15.8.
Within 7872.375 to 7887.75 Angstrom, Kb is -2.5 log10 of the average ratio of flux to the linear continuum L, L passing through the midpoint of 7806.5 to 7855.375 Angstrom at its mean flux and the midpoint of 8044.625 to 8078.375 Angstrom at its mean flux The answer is -0.028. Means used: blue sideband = 14.7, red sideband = 17.2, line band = 15.6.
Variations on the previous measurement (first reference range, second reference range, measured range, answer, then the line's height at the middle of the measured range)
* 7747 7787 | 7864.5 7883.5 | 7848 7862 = 0.017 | 15.1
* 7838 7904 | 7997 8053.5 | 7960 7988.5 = -0.012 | 16.3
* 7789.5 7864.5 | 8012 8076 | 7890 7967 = 0.000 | 15.8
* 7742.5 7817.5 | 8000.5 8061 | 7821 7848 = 0.020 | 14.9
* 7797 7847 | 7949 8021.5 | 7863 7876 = 0.002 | 15.2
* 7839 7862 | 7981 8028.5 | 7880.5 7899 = -0.032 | 15.3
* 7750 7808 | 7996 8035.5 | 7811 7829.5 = 0.015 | 14.7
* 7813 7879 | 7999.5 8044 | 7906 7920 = 0.025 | 15.6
